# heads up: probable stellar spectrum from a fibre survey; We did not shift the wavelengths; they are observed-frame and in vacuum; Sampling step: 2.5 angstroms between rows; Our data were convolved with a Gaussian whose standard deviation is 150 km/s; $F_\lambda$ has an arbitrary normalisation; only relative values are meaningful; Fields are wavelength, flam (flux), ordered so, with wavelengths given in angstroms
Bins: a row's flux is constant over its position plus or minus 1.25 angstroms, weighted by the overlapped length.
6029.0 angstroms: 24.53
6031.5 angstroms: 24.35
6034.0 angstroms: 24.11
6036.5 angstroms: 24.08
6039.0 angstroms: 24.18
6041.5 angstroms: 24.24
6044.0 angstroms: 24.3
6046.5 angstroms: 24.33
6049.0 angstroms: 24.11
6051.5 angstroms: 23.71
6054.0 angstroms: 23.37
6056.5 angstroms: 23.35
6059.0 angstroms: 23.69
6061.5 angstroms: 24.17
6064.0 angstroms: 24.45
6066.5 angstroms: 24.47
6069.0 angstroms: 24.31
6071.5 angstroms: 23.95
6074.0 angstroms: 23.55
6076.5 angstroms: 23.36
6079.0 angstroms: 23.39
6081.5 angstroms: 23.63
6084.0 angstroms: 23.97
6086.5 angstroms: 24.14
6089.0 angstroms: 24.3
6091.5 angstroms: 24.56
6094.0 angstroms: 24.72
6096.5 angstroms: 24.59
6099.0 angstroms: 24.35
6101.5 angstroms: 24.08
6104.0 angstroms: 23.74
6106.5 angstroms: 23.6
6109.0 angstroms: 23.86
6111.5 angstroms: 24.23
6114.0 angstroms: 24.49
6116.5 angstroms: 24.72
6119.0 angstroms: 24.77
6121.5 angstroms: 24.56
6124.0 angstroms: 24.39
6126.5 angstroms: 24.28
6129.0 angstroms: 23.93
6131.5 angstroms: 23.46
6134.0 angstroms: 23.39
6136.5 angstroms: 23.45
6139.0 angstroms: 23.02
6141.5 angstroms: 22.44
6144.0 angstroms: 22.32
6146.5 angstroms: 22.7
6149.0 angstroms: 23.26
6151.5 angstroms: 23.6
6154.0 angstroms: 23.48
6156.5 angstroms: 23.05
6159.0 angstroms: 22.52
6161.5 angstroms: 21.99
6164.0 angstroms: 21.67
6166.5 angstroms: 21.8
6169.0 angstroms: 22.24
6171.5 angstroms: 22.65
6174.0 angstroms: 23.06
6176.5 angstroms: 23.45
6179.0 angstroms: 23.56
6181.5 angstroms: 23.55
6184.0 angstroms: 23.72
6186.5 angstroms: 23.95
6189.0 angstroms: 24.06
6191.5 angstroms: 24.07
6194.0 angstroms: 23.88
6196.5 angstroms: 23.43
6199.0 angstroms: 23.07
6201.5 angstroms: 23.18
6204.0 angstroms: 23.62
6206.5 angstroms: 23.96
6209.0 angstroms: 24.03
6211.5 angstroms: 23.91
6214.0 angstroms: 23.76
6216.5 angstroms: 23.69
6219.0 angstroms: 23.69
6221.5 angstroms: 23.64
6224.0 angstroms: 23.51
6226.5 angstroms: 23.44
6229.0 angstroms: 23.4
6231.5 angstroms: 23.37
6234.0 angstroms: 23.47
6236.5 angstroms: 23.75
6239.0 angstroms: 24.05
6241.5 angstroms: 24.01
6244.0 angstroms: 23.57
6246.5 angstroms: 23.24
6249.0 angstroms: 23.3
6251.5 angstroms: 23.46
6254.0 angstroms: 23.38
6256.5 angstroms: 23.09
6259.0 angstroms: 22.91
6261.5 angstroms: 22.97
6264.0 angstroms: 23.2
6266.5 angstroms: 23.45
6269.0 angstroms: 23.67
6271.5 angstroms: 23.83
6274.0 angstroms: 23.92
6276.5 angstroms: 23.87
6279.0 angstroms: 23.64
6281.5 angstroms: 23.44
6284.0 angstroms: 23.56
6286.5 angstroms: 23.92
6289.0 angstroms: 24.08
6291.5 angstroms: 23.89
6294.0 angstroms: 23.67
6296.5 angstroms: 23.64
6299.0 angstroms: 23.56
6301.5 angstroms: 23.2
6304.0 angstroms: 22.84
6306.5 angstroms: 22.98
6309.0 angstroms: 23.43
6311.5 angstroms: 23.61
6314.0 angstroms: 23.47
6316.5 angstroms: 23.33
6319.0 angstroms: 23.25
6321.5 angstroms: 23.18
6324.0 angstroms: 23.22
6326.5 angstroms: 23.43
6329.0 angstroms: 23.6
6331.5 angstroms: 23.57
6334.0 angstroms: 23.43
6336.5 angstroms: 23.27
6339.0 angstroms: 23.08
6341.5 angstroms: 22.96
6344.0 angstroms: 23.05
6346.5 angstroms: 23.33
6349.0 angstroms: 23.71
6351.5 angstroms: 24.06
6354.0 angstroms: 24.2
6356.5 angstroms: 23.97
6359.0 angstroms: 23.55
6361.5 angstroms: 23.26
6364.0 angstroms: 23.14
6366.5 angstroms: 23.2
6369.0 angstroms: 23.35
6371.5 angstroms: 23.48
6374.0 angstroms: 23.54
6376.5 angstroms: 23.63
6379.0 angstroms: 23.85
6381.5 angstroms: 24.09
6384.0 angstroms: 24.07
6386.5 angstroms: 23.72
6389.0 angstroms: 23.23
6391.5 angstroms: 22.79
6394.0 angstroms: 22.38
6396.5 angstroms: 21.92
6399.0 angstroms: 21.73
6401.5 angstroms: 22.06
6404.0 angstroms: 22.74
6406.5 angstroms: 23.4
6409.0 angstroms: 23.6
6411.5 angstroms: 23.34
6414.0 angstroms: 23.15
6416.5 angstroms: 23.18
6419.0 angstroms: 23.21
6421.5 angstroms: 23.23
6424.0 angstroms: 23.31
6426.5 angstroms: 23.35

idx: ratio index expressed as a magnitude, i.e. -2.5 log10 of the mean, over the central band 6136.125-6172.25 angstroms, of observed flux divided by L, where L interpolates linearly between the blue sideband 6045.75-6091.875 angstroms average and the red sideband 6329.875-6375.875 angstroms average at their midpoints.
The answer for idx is 0.05 mag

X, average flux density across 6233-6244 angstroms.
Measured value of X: 23.8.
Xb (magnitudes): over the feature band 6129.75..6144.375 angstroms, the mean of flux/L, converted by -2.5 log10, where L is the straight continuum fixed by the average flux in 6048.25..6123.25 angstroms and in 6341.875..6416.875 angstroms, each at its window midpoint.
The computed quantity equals 0.039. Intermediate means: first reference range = 24.1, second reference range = 23.3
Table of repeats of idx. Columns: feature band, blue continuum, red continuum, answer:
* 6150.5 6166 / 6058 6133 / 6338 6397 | 0.06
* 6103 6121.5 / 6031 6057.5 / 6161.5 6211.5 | -0.03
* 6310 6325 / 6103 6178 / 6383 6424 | -0.01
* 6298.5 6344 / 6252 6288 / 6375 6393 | 0.01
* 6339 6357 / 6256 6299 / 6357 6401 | -0.01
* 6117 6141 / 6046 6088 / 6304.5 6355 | -0.01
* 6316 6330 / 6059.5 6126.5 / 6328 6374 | 0.01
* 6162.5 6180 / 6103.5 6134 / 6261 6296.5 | 0.06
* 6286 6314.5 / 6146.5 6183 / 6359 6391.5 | -0.01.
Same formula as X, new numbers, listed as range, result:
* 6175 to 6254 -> 23.6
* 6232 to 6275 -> 23.5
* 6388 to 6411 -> 22.7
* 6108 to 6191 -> 23.4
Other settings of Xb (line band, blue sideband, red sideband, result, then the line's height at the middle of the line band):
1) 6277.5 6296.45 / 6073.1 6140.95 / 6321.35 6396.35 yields -0.01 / 23.6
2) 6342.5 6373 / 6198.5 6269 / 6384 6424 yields -0.02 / 23.1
